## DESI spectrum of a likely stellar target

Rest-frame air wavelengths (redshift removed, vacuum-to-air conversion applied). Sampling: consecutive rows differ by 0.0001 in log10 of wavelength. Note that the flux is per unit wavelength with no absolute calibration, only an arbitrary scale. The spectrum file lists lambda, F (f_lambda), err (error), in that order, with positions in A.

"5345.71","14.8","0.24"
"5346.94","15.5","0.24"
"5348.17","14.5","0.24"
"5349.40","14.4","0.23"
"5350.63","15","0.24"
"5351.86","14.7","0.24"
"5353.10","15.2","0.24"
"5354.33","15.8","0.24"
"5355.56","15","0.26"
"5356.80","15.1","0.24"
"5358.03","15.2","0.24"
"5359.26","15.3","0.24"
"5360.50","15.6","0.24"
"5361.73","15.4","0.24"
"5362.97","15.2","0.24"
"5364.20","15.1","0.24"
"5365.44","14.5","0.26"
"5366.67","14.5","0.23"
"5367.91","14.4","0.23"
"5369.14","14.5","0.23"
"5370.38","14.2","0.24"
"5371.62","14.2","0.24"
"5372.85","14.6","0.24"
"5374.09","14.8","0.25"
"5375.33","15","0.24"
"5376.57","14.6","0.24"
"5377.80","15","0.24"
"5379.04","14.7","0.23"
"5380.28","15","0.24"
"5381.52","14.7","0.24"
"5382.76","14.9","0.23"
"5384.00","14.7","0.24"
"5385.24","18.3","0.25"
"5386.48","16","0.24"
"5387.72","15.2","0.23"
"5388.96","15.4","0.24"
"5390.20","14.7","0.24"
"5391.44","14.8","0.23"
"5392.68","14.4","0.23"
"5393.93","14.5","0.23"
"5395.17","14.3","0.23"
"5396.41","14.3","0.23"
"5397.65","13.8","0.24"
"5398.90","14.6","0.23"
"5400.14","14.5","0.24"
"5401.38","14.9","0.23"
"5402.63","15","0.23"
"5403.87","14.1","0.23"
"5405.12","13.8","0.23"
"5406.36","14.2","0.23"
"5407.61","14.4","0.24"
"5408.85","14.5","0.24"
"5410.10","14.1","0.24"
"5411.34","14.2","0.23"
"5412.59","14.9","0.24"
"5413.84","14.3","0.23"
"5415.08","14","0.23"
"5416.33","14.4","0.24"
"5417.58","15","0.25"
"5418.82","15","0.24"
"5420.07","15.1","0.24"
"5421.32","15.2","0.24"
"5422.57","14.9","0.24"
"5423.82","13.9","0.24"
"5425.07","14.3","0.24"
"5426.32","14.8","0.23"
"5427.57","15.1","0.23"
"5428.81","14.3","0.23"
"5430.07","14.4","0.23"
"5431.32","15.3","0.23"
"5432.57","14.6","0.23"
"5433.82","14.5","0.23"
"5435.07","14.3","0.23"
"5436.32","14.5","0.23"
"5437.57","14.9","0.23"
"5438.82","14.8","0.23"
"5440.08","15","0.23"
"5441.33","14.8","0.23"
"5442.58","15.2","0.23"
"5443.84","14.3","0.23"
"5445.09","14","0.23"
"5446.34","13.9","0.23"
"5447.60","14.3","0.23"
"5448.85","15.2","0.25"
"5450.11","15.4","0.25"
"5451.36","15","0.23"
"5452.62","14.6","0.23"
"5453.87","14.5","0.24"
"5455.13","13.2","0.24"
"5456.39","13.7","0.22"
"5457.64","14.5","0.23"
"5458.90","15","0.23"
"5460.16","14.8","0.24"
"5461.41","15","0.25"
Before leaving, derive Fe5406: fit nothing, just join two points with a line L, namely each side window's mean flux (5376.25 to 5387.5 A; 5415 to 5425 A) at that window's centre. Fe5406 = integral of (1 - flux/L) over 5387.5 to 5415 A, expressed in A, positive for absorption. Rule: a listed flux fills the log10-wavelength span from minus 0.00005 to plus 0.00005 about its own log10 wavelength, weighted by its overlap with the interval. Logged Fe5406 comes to 1.0 A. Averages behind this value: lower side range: 15.3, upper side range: 14.7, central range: 14.5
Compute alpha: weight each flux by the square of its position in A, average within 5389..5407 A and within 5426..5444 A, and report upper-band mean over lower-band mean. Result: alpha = 1.03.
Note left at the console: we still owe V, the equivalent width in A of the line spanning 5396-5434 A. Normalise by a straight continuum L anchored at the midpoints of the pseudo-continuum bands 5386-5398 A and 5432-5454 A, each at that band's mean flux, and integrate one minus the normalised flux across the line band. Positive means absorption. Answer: 0.47 A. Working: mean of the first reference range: 14.8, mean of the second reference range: 14.7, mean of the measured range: 14.5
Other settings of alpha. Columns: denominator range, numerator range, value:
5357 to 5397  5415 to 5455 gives 1.00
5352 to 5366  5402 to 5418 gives 0.96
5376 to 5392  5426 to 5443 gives 0.99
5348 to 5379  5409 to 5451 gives 1.01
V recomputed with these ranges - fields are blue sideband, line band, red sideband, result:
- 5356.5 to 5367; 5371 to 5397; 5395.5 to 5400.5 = -0.61 A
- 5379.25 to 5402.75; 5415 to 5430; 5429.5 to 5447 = 0.04 A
